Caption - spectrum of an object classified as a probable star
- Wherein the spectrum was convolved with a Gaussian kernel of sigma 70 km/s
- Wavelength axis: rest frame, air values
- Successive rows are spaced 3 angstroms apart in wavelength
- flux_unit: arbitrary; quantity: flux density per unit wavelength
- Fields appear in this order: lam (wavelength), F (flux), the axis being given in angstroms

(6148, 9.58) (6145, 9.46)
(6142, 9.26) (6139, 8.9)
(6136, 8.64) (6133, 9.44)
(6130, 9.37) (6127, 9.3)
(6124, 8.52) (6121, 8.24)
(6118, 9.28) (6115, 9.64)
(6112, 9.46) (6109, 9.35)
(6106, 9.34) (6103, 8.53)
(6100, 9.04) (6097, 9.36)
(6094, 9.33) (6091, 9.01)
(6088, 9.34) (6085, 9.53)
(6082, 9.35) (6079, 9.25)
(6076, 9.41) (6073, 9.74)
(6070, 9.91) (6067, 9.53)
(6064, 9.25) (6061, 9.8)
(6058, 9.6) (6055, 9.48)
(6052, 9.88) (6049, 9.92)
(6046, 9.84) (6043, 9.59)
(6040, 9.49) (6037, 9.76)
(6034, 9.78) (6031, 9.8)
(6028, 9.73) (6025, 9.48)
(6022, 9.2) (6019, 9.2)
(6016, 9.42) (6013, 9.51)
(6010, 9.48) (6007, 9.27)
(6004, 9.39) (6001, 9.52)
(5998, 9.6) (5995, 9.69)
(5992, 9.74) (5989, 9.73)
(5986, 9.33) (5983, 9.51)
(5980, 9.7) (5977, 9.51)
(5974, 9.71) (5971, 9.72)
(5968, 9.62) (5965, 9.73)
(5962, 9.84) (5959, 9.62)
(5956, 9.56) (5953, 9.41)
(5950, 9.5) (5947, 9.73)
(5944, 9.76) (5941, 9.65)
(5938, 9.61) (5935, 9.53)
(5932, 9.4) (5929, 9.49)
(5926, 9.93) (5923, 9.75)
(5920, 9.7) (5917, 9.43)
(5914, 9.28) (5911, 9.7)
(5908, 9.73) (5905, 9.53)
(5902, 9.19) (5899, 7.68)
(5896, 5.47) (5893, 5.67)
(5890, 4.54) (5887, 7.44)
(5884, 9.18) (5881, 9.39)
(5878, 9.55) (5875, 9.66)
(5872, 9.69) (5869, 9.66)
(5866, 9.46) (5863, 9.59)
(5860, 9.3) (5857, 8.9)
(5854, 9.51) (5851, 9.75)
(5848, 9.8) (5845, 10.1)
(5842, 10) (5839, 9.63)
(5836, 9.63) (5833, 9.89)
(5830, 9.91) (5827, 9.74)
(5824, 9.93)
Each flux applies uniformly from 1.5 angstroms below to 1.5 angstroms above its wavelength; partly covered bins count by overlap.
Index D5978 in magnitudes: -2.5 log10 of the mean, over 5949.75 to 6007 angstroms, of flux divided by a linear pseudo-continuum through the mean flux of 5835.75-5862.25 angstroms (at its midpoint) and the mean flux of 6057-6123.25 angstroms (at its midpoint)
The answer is -0.02 mag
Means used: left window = 9.62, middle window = 9.6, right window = 9.32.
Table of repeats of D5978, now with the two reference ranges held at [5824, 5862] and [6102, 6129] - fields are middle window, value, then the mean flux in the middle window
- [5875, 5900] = 0.27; 7.5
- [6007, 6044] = -0.03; 9.53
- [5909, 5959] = -0.01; 9.59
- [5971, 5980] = -0.03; 9.64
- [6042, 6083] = -0.05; 9.61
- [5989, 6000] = -0.04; 9.68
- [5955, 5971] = -0.03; 9.68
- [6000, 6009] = -0.01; 9.39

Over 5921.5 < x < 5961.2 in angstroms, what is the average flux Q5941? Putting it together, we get 9.61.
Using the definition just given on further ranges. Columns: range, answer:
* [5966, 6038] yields 9.56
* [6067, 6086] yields 9.53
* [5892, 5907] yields 7.64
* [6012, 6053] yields 9.61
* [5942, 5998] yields 9.63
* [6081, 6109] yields 9.21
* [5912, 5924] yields 9.54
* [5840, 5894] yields 8.99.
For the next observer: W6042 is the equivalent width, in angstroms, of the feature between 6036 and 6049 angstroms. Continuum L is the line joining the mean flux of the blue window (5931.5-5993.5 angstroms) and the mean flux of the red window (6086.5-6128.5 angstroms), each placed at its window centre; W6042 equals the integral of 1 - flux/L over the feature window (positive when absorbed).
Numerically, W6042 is -0.5 angstroms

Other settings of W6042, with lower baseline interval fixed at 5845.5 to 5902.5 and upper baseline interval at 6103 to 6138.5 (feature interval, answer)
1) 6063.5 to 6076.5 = -0.86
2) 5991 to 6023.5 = -2.08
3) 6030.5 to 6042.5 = -1.00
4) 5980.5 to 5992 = -0.94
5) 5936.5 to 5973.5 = -3.66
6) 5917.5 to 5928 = -1.24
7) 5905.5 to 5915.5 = -1.01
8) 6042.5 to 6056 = -1.20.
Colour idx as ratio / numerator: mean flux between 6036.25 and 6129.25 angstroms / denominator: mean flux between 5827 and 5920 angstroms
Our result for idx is 1.04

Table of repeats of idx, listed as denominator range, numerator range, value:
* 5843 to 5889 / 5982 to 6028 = 1.01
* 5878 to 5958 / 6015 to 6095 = 1.07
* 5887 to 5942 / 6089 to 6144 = 1.05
